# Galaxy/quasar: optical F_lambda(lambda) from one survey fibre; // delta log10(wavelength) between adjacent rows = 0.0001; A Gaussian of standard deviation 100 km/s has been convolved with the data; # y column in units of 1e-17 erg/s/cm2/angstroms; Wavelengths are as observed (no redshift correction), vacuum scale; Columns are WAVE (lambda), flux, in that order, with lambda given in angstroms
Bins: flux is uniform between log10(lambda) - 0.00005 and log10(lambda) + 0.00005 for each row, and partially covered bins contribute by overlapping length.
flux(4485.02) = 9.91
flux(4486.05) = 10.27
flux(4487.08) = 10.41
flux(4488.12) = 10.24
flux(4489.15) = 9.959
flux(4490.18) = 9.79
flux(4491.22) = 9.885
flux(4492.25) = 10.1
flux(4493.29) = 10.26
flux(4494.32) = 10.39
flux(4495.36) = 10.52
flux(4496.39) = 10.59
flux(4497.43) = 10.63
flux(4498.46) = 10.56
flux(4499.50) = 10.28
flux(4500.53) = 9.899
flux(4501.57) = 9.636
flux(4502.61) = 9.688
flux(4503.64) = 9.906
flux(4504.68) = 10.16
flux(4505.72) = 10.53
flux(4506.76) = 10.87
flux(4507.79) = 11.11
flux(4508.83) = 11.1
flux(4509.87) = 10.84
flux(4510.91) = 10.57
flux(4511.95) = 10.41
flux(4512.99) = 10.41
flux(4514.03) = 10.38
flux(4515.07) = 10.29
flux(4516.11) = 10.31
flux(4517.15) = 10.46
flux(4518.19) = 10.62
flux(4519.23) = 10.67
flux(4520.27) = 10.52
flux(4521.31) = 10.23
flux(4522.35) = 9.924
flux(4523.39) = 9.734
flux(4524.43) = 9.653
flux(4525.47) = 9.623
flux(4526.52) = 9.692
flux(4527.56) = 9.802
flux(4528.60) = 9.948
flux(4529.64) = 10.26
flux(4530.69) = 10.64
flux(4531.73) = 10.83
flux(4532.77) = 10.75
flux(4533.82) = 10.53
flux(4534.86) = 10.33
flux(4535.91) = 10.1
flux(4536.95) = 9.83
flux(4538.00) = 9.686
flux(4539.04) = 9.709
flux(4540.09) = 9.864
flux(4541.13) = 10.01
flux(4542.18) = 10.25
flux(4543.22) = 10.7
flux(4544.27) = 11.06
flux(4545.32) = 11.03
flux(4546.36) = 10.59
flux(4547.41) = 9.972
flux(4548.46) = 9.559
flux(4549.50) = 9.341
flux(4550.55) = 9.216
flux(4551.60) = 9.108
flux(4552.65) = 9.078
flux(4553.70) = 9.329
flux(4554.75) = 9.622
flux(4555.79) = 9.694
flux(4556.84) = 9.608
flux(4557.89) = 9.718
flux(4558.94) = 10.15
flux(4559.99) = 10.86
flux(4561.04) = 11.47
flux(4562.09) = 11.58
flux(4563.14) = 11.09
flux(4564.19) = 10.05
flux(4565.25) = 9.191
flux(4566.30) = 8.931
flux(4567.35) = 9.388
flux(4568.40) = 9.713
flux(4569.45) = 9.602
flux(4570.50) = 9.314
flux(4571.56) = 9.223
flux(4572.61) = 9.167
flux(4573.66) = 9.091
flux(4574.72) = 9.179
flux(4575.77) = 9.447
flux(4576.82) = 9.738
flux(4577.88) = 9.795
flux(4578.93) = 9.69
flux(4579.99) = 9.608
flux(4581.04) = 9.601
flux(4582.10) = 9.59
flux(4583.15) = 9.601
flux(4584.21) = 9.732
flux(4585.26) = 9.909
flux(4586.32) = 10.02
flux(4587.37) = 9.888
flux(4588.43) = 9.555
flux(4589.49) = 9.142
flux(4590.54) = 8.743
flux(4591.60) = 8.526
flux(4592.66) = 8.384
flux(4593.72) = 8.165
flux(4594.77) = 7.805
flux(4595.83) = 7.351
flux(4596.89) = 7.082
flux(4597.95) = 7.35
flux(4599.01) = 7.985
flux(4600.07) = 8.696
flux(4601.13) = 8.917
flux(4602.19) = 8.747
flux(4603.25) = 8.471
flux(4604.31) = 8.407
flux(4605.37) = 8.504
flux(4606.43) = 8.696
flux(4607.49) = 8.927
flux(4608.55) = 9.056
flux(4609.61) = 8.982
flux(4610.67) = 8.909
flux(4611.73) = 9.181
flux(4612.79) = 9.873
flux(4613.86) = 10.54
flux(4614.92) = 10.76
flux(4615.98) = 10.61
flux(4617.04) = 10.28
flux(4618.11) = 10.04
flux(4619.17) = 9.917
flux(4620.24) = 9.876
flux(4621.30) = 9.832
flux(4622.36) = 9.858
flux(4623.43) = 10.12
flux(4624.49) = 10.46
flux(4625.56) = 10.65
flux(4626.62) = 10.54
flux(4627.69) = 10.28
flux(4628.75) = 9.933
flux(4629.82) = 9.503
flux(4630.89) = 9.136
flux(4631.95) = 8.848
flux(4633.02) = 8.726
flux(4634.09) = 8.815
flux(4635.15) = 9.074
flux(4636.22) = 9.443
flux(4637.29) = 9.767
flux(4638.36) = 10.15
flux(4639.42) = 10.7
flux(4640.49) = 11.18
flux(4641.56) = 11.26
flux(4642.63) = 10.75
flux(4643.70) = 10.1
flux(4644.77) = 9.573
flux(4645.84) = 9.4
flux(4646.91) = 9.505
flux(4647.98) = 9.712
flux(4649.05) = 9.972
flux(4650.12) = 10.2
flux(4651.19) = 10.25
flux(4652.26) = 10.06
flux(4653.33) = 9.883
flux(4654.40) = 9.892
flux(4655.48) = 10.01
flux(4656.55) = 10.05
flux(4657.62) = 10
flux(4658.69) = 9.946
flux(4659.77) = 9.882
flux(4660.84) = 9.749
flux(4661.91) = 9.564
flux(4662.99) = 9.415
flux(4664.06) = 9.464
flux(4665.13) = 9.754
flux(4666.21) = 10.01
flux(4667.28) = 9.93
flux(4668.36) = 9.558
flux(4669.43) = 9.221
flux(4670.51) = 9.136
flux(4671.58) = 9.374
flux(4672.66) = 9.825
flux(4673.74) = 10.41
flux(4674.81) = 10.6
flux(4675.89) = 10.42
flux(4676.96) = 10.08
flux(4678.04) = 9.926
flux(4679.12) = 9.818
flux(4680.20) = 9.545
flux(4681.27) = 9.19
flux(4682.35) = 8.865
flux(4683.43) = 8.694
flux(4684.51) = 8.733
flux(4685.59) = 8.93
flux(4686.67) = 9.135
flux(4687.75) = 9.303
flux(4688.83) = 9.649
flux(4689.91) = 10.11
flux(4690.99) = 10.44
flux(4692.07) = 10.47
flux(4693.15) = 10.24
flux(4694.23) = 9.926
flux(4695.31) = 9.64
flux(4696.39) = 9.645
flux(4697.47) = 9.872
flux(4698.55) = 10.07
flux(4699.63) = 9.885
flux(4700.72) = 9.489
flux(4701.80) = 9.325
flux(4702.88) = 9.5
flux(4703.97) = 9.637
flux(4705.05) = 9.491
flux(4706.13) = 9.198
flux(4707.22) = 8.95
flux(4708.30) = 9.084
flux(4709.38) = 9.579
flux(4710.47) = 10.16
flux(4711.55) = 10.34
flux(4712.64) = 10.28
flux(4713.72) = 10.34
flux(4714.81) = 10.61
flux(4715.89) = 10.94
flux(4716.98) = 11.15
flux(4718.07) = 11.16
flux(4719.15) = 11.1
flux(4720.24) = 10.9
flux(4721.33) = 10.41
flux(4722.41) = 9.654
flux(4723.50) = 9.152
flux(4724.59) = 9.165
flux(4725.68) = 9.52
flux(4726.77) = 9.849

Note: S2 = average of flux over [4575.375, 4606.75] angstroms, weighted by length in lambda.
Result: 8.9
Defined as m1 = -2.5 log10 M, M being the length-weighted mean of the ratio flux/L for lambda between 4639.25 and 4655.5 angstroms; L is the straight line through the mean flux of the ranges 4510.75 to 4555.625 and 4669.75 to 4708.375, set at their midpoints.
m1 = -0.04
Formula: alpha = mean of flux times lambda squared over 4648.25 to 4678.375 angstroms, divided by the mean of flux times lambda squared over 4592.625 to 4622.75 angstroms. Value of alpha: 1.1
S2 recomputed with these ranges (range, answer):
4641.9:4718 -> 9.81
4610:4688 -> 9.81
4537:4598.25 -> 9.56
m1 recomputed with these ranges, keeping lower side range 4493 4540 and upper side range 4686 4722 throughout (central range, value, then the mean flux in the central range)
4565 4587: 0.075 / 9.51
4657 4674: 0.040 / 9.69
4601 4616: 0.105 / 9.21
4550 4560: 0.071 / 9.57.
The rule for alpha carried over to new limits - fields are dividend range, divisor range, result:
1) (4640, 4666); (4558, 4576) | 1.05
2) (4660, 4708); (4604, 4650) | 1.01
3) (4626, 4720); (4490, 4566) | 1.03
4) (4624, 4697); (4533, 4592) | 1.04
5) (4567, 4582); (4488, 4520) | 0.94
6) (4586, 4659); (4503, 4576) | 0.98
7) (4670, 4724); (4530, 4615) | 1.09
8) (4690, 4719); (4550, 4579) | 1.09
